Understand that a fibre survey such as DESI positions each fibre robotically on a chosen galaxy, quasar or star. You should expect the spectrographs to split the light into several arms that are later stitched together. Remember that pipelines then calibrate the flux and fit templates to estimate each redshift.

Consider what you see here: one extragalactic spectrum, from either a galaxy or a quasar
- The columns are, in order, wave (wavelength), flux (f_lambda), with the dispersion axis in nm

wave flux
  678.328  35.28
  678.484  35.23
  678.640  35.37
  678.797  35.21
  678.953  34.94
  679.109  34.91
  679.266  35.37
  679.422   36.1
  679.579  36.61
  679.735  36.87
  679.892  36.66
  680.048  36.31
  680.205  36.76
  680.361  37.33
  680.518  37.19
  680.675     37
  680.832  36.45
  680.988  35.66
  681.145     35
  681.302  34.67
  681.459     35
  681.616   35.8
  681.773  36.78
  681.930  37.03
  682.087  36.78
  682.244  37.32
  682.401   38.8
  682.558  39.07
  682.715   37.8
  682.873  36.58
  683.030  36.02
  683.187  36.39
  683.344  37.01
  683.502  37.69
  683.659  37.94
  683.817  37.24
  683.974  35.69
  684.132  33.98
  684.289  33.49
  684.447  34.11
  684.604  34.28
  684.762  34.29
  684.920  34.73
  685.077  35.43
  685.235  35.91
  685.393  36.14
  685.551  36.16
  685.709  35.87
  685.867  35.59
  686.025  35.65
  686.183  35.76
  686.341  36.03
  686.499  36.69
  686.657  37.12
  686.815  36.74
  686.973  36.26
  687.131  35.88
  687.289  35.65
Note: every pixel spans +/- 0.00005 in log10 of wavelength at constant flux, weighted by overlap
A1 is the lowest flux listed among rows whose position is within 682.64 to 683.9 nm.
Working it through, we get 36.02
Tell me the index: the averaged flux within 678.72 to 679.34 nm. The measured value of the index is 35.1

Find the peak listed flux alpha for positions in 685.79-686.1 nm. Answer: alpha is 35.65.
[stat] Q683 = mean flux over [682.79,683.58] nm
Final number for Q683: 36.7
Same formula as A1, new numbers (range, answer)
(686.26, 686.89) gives 36.03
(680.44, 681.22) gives 35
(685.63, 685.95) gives 35.59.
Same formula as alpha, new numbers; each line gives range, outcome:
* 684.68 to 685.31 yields 35.91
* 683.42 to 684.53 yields 37.94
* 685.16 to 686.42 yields 36.16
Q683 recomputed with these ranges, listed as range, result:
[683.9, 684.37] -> 34.3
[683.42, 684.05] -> 37.1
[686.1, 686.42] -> 35.9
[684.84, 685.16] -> 35.1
